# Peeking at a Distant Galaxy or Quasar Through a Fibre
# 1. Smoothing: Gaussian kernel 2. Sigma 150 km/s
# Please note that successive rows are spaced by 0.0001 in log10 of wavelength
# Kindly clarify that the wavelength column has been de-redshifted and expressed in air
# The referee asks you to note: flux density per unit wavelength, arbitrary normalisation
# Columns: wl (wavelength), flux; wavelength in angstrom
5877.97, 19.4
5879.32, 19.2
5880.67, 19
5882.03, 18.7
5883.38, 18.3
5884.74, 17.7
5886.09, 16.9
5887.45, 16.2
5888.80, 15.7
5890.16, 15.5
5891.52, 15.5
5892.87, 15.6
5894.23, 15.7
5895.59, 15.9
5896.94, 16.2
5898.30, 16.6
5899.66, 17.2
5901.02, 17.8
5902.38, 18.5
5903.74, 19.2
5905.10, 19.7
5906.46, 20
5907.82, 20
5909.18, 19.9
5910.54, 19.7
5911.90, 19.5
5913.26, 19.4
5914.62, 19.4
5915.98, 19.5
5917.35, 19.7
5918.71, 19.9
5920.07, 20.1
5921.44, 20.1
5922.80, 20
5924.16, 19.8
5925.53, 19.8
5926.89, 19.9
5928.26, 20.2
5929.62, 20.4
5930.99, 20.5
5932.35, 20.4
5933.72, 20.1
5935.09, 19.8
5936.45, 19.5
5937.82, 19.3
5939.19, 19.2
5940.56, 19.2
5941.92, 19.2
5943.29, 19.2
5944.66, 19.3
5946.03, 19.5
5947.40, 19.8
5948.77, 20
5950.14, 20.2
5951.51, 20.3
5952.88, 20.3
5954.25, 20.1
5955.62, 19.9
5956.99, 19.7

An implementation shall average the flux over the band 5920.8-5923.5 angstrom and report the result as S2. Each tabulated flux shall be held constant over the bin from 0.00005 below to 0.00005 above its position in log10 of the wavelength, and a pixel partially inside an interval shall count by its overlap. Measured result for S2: 20.1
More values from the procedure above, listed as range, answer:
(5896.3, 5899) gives 16.4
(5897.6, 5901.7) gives 17.2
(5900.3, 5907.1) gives 19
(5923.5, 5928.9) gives 19.9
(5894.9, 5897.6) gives 16.1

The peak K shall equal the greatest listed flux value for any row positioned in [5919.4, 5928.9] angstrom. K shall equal 20.2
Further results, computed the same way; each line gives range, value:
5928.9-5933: 20.5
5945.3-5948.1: 19.8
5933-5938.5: 20.1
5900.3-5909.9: 20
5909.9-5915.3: 19.7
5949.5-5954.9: 20.3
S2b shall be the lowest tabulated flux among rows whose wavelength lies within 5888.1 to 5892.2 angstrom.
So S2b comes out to 15.5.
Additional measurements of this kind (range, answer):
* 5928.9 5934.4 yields 20.1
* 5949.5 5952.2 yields 20.2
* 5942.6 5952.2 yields 19.2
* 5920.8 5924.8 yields 19.8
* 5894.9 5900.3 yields 15.9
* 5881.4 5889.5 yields 15.7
